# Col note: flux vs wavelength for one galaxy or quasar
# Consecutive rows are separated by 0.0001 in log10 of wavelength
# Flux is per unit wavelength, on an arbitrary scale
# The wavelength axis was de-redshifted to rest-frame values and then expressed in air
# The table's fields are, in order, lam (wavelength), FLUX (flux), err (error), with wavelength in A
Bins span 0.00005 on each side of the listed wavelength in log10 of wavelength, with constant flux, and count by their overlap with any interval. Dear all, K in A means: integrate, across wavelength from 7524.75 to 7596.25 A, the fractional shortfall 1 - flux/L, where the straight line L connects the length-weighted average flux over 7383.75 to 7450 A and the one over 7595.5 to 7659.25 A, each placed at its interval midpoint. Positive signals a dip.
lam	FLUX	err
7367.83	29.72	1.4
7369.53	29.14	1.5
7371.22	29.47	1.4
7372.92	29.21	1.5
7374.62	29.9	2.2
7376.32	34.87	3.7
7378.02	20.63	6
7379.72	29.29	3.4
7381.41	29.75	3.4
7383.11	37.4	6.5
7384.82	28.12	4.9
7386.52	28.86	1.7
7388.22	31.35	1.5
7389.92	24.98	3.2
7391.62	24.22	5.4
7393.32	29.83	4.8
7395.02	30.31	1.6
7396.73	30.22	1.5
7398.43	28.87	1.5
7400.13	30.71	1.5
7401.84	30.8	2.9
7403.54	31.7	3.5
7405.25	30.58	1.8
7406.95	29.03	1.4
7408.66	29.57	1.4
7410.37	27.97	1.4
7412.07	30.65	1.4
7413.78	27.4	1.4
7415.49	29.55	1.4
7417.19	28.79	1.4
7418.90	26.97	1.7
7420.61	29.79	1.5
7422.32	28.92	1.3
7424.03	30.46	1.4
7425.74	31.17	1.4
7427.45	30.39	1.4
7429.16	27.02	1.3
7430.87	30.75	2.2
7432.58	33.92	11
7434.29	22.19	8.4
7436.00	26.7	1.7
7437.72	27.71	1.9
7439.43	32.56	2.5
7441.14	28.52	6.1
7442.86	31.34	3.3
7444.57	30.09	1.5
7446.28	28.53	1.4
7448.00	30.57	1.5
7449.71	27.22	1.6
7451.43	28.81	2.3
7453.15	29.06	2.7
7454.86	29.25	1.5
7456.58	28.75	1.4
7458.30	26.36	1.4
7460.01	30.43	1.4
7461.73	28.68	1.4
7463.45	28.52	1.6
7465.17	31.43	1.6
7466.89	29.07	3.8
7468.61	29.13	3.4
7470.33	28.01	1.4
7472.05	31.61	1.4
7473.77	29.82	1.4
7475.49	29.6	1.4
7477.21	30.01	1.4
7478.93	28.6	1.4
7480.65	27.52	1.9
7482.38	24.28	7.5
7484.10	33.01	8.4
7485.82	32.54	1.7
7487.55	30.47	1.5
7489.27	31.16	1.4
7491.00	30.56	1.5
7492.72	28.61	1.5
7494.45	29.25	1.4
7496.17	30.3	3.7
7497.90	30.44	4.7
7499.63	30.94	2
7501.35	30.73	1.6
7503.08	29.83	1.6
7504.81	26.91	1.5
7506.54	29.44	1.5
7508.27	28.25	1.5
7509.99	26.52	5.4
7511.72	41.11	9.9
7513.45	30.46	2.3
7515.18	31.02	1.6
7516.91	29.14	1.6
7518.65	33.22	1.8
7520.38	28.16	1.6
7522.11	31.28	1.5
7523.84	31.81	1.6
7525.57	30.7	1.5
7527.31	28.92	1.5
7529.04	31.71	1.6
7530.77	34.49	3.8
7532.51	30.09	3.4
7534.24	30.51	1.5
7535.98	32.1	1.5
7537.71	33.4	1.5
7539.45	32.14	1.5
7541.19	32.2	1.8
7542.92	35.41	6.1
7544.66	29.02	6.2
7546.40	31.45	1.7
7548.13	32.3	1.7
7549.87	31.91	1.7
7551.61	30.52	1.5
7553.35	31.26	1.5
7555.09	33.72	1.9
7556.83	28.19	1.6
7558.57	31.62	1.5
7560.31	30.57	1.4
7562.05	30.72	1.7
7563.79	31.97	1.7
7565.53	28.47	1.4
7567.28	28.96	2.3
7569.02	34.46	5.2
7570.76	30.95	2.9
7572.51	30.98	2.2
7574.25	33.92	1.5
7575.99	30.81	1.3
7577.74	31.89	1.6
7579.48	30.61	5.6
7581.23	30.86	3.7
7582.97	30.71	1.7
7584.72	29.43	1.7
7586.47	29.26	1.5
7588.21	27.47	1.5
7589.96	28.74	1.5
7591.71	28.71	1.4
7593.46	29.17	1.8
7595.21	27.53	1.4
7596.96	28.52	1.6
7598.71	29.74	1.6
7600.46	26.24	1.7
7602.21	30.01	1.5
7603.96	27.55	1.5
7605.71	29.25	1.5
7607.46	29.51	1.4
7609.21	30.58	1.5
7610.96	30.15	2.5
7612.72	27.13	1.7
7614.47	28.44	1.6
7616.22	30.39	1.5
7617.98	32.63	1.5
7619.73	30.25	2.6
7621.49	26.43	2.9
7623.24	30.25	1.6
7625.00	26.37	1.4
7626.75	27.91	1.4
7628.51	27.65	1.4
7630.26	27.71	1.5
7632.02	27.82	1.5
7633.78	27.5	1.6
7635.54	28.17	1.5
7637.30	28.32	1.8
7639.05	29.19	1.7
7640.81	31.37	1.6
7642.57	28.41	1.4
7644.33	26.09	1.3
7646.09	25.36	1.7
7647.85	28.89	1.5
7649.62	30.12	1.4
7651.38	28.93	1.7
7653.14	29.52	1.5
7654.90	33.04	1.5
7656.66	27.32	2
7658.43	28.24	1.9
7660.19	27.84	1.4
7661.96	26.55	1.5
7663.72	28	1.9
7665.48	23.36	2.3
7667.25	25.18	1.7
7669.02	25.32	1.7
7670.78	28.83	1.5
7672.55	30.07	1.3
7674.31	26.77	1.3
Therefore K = -5.0 A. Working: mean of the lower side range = 29.2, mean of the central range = 30.9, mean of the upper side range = 28.7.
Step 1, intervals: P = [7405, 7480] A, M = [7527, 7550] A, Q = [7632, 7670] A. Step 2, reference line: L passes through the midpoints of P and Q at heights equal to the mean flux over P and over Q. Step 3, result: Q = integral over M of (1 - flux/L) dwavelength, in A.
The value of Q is -2.6 A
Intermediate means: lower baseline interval 29.2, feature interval 31.9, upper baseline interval 27.9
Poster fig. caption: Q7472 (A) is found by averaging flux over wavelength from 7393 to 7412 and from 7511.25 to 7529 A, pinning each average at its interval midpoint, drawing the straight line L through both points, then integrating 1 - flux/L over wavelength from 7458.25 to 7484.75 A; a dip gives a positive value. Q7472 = 1.39 A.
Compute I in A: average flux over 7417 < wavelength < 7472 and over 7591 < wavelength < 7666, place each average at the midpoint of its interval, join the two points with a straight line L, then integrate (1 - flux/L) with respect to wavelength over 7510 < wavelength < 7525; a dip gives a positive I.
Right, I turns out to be -1.45 A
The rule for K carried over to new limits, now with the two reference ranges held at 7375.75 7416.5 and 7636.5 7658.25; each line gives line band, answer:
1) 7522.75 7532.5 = -0.76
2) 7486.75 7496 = -0.26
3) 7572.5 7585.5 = -0.97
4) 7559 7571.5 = -0.80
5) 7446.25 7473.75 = 0.13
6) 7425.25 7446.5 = 0.02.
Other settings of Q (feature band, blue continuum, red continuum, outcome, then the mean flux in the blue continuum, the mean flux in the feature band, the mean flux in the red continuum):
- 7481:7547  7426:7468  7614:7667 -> -4.5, 29.1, 30.8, 28.4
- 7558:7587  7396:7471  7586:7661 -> -2.1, 29.3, 31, 28.7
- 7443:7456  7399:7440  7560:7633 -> 0.1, 29.4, 29.2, 29.5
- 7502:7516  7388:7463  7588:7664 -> -0.7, 29.1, 30.4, 28.6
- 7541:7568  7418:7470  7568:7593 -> -0.7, 29.1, 31.1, 30.6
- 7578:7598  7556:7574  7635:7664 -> 0.6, 30.8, 29.3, 28.6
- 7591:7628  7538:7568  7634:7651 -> 0.7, 31.2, 28.9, 28.4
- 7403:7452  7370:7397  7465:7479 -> 0.3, 29.3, 29.3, 29.7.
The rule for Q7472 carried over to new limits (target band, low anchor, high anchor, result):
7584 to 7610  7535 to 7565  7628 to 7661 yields 1.1 A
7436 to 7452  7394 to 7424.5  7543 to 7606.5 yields 0.2 A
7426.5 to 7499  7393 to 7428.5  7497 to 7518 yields 1.7 A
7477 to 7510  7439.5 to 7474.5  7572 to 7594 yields 0.1 A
